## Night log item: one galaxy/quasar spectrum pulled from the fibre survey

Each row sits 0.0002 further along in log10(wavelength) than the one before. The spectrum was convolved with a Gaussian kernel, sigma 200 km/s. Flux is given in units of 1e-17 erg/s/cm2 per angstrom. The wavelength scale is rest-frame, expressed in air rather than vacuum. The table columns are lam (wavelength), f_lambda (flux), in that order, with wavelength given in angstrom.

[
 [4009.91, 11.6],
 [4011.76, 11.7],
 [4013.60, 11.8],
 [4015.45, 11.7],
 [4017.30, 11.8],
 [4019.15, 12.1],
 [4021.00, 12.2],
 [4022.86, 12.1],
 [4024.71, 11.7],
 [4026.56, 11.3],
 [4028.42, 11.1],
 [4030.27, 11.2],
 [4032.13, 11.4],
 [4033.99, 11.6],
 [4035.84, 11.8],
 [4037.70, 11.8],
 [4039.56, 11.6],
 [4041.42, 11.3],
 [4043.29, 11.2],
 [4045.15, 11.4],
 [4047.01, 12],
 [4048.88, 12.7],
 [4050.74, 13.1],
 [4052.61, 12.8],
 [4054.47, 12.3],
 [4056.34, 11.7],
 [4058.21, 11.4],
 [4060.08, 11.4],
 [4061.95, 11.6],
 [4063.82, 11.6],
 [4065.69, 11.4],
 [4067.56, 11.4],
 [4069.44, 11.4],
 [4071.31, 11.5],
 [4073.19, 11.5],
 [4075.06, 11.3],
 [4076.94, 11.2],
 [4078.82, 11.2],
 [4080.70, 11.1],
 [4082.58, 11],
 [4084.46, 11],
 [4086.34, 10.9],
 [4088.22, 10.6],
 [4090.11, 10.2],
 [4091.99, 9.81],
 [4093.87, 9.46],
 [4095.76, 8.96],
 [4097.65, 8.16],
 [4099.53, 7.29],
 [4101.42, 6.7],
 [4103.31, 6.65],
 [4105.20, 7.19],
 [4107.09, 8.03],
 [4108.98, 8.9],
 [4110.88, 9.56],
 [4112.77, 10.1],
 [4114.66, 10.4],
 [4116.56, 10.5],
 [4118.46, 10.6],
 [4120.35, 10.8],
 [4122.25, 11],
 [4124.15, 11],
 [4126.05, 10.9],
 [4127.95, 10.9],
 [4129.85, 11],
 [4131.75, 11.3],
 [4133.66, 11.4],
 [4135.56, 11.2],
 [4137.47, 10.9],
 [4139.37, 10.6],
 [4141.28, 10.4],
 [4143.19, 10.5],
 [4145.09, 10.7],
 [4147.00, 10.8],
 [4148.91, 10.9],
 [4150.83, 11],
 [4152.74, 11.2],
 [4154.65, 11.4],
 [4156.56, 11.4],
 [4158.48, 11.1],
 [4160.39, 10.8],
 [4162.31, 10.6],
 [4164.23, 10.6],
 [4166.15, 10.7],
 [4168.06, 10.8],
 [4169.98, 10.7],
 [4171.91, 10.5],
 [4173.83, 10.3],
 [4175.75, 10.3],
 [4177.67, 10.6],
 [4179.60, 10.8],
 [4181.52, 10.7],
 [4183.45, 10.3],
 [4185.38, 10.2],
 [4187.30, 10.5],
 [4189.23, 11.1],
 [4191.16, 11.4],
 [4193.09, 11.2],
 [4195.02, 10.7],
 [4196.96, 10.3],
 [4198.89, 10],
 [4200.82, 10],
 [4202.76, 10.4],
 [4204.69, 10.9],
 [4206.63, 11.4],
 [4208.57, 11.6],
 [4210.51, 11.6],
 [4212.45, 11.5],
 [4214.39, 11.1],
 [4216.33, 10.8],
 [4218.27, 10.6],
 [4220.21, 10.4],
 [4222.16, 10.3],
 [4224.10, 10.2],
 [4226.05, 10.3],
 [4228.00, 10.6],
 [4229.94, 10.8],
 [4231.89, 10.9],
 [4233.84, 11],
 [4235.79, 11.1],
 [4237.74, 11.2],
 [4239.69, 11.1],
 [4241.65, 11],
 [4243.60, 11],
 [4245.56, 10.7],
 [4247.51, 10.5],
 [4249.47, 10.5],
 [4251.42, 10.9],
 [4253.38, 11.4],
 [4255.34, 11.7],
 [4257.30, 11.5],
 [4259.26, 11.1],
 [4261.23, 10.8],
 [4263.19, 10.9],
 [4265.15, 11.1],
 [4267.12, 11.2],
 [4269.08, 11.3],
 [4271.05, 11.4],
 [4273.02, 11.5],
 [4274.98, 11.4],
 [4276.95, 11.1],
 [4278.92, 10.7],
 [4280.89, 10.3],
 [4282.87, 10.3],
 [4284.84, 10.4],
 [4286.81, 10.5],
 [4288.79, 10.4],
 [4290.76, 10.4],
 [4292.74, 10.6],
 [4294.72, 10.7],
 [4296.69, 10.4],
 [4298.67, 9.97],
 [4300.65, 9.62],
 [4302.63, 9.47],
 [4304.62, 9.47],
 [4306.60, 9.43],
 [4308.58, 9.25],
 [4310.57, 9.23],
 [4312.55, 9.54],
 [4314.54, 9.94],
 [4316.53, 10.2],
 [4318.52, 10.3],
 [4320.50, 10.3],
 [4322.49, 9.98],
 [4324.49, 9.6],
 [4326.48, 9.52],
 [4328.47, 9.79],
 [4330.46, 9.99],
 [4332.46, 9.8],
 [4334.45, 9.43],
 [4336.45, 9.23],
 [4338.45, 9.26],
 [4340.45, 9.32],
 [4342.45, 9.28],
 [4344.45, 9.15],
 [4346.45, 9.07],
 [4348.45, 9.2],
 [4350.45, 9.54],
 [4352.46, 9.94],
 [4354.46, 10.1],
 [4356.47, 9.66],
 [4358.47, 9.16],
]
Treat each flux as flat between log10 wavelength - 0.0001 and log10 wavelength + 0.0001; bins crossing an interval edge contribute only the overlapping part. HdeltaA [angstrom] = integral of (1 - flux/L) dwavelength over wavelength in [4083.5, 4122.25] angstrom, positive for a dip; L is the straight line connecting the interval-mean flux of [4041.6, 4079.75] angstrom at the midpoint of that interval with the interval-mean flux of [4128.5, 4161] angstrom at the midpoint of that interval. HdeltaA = 6.8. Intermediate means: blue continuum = 11.7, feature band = 9.33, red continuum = 11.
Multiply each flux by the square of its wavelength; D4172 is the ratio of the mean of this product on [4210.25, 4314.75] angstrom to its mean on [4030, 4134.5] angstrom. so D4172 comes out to 1.1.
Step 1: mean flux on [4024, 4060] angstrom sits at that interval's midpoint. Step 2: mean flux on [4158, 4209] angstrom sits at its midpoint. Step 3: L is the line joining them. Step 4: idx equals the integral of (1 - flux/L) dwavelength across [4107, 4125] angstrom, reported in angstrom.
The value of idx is 1.61 angstrom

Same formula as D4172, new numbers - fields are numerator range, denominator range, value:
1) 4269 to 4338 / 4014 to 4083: 0.98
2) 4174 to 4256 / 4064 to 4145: 1.11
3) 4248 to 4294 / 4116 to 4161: 1.06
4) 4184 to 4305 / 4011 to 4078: 1.01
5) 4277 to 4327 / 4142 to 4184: 1.00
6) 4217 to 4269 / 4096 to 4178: 1.12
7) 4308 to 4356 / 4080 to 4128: 1.11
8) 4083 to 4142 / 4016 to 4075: 0.87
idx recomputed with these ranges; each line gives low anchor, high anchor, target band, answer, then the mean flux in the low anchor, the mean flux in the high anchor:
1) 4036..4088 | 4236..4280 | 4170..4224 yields 2.53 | 11.6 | 11.1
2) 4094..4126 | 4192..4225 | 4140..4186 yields -3.20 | 9.18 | 10.8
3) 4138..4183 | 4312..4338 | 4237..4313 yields -3.90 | 10.8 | 9.81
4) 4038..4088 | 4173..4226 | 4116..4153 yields 0.79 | 11.6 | 10.7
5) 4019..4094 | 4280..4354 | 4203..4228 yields -0.99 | 11.5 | 9.81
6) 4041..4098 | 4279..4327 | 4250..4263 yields -1.19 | 11.2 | 10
